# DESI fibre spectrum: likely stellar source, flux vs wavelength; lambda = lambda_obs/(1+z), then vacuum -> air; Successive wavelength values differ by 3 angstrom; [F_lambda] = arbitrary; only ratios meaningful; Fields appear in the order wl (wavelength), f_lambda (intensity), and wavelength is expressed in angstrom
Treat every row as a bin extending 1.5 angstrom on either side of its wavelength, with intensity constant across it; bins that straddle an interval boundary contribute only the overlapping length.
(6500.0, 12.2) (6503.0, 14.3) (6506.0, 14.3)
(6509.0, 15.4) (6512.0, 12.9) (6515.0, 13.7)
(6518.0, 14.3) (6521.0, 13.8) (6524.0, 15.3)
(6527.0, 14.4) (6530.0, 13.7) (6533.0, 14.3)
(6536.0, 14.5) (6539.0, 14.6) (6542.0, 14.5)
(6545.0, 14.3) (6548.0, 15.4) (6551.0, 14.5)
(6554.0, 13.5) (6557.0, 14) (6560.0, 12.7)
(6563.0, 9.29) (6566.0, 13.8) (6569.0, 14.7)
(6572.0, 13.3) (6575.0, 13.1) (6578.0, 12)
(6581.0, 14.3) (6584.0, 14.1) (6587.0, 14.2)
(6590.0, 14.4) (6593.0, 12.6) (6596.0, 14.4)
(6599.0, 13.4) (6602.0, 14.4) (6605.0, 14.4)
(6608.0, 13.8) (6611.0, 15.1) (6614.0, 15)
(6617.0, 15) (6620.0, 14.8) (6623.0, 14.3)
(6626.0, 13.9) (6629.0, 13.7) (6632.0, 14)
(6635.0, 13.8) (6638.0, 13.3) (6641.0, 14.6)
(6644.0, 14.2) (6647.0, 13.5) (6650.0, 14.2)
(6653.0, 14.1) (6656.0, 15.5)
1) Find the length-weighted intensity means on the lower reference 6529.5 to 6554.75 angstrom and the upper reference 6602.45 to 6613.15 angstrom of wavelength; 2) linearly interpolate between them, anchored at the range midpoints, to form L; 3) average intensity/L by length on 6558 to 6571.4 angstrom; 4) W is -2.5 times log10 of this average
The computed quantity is 0.14 mag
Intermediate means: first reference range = 14.4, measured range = 12.7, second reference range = 14.5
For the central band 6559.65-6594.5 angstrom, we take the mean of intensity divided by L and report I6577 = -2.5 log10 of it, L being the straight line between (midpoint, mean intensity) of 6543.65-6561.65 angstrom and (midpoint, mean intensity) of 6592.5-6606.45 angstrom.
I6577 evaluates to 0.06 mag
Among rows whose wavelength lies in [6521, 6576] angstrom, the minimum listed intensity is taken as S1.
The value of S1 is 9.29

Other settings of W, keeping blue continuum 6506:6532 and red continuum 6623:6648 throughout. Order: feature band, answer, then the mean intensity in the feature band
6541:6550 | -0.05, 14.7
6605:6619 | -0.06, 14.7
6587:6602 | 0.01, 13.8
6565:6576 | 0.02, 13.8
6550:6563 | 0.08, 13.1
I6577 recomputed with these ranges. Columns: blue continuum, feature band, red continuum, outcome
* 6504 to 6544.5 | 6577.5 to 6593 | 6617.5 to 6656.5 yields 0.031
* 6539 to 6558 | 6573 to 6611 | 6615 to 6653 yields 0.035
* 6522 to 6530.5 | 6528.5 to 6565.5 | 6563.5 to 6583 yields 0.018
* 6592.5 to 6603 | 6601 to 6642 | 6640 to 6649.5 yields -0.028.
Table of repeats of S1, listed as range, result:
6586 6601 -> 12.6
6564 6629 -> 12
